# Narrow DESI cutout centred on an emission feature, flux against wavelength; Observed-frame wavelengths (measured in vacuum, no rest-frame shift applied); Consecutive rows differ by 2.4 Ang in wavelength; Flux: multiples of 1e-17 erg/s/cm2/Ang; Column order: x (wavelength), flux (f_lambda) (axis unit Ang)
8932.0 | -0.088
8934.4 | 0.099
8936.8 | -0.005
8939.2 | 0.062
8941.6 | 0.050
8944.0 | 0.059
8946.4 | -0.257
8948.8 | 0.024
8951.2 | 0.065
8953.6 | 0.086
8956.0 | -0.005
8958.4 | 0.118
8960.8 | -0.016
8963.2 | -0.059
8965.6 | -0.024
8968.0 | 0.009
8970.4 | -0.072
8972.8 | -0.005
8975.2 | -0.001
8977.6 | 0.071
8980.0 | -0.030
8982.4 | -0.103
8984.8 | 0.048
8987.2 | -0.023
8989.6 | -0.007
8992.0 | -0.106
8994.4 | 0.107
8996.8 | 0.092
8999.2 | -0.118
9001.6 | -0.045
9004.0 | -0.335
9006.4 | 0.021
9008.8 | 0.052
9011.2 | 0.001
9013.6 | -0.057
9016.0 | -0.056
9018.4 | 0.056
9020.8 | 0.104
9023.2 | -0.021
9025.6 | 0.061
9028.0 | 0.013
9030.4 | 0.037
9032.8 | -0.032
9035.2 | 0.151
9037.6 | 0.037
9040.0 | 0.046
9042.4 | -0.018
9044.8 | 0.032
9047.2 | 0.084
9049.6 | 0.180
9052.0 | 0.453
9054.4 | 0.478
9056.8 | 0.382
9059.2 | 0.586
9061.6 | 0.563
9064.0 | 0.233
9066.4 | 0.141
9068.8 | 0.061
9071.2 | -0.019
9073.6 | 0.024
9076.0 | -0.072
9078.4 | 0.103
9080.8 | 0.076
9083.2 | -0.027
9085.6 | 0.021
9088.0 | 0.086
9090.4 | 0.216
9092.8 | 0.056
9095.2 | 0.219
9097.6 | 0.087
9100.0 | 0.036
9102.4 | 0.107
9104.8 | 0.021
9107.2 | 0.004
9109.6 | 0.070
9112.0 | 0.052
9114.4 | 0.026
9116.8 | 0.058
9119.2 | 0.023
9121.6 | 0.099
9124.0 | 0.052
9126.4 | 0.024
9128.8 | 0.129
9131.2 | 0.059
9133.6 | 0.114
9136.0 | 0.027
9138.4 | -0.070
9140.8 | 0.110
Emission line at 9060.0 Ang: [O II]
